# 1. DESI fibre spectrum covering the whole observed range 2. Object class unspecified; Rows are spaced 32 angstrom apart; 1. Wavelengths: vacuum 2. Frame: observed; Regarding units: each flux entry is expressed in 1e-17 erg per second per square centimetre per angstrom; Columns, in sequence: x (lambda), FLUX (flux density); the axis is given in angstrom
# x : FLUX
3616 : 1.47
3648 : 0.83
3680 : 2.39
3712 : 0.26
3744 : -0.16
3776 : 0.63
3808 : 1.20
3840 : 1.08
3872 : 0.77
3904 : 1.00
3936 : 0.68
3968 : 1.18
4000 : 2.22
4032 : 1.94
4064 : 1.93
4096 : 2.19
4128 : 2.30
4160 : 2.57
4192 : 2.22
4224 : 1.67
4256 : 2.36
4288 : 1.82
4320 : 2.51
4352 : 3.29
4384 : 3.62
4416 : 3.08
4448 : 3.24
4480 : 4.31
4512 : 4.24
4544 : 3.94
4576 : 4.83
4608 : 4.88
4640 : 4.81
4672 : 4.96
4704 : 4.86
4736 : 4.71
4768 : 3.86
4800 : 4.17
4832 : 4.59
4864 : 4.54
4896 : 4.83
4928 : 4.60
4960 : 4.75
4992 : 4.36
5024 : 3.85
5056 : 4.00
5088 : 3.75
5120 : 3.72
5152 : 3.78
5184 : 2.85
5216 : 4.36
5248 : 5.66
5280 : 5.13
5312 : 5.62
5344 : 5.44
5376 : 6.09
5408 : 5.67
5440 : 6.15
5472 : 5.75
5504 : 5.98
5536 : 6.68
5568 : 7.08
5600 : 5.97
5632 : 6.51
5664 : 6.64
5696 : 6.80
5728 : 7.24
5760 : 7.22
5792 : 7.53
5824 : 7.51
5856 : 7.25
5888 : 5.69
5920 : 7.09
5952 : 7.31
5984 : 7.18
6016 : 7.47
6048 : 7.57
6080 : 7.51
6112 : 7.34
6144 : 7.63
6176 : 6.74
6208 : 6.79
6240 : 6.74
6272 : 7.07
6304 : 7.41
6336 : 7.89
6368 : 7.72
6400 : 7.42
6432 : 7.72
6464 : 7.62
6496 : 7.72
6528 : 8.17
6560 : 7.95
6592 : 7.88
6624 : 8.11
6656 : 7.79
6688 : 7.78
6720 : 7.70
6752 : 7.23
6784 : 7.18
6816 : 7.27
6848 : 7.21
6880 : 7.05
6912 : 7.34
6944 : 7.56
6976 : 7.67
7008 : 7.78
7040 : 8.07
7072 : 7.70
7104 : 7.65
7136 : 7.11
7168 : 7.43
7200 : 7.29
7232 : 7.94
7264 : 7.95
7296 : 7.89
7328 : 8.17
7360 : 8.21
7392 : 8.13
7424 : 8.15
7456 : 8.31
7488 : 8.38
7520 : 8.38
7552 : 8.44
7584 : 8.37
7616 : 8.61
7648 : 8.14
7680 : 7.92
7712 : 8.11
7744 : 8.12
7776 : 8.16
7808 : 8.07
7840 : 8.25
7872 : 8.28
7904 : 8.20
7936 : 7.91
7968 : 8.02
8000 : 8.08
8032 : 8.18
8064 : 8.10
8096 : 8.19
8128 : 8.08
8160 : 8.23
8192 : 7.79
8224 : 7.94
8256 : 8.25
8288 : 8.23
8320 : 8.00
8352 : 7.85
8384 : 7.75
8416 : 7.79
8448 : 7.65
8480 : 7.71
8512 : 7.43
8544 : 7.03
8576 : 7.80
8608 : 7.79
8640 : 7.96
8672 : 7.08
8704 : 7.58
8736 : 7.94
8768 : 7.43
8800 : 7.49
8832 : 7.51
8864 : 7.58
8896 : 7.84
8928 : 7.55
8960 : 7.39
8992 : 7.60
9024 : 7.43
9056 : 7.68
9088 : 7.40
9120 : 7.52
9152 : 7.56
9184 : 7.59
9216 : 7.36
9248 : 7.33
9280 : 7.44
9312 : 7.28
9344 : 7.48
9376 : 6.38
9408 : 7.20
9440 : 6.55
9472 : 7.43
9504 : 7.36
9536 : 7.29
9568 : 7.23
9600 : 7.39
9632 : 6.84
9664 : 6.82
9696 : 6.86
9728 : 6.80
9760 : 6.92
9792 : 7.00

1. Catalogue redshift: 0.00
